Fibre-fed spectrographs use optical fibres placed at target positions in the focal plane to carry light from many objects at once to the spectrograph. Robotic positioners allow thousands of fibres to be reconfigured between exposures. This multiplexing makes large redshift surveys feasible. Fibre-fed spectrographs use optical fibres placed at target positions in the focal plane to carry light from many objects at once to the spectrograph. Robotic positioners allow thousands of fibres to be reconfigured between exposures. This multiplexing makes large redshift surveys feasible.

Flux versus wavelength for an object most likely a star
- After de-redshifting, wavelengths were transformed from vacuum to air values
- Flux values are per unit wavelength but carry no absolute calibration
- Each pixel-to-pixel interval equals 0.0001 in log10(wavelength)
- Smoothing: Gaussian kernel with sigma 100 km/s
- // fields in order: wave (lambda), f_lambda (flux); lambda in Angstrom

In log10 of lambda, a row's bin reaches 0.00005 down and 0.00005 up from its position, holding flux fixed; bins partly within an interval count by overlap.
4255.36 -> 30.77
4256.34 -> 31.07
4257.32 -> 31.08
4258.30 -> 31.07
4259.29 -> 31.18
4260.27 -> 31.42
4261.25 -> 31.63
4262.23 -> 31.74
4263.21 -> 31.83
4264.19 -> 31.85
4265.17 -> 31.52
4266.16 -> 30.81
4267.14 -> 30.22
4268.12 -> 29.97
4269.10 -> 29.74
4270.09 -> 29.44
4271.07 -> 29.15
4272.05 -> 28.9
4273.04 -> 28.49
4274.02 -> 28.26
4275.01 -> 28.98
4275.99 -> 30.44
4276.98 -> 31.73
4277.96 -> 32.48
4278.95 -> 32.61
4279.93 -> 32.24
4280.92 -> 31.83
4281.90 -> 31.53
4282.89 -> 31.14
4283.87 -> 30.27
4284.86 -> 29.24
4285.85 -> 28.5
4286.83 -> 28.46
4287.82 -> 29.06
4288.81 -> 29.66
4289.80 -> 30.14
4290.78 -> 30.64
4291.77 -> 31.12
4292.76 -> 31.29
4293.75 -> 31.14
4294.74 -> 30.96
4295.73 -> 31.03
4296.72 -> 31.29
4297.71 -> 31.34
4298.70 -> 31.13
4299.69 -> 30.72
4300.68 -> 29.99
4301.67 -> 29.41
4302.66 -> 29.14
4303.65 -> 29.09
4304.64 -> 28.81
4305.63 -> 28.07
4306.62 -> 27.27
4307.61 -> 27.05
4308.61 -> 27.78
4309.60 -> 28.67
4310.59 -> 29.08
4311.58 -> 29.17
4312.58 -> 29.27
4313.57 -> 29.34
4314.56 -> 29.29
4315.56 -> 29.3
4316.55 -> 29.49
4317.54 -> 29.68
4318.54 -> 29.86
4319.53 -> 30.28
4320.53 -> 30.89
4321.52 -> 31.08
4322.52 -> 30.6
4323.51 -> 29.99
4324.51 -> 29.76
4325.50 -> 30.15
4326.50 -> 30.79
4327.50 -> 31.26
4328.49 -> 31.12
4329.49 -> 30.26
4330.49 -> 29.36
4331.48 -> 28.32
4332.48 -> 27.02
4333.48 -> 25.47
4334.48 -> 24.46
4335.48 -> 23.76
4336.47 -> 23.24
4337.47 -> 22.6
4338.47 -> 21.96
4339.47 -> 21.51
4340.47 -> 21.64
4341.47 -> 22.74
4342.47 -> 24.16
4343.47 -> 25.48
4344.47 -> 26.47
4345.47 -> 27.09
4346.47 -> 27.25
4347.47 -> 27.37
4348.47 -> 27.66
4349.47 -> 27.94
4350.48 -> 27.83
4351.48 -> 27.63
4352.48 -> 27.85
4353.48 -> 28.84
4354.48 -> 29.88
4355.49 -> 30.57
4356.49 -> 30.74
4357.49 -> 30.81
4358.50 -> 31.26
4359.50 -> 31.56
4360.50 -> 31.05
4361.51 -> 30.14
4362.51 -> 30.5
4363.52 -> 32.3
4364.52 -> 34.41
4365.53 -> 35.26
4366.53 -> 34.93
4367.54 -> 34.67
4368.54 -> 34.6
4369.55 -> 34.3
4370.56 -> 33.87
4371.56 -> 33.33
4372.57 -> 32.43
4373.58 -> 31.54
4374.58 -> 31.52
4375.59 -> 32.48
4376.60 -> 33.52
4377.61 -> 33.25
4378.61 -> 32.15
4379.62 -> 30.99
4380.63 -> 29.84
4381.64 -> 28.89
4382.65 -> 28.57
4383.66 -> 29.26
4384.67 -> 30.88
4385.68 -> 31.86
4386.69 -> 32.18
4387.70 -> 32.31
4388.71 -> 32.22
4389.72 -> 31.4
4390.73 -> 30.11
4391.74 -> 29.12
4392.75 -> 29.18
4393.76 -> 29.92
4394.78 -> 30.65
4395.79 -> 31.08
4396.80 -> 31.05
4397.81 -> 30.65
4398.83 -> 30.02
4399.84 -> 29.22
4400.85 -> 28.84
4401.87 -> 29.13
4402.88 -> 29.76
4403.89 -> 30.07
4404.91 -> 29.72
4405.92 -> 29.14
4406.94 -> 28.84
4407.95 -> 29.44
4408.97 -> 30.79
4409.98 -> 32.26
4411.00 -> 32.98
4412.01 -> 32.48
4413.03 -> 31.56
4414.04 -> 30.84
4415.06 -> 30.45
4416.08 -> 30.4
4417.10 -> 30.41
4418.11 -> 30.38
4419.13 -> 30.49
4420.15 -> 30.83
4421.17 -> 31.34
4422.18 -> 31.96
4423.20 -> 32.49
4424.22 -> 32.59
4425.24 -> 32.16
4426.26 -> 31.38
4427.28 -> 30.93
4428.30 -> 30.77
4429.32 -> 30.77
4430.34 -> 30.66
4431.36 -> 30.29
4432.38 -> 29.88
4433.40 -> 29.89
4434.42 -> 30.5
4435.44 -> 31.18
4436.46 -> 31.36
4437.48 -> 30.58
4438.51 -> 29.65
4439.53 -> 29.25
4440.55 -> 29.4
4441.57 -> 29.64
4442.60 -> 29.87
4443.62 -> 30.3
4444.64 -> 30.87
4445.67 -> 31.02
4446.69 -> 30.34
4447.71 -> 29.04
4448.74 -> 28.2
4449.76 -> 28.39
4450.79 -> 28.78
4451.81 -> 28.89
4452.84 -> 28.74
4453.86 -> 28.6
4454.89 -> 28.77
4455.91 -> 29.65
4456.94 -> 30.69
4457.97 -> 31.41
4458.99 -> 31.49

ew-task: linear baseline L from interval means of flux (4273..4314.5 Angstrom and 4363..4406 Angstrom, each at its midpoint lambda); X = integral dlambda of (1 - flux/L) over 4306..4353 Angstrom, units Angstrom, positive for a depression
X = 4.4 Angstrom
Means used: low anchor 30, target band 27.7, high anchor 31.4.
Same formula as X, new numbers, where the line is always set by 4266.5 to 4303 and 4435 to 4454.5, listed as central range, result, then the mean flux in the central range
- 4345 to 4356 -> 0.7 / 28.2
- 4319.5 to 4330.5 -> -0.1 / 30.5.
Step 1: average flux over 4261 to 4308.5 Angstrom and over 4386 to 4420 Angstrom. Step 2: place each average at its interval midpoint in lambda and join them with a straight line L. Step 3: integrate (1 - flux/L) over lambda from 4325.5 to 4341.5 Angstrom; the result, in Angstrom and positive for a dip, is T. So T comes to 2.19 Angstrom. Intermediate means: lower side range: 30.2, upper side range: 30.5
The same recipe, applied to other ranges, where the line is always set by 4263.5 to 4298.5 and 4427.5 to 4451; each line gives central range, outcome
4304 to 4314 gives 0.63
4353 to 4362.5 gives -0.09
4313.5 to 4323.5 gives 0.11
